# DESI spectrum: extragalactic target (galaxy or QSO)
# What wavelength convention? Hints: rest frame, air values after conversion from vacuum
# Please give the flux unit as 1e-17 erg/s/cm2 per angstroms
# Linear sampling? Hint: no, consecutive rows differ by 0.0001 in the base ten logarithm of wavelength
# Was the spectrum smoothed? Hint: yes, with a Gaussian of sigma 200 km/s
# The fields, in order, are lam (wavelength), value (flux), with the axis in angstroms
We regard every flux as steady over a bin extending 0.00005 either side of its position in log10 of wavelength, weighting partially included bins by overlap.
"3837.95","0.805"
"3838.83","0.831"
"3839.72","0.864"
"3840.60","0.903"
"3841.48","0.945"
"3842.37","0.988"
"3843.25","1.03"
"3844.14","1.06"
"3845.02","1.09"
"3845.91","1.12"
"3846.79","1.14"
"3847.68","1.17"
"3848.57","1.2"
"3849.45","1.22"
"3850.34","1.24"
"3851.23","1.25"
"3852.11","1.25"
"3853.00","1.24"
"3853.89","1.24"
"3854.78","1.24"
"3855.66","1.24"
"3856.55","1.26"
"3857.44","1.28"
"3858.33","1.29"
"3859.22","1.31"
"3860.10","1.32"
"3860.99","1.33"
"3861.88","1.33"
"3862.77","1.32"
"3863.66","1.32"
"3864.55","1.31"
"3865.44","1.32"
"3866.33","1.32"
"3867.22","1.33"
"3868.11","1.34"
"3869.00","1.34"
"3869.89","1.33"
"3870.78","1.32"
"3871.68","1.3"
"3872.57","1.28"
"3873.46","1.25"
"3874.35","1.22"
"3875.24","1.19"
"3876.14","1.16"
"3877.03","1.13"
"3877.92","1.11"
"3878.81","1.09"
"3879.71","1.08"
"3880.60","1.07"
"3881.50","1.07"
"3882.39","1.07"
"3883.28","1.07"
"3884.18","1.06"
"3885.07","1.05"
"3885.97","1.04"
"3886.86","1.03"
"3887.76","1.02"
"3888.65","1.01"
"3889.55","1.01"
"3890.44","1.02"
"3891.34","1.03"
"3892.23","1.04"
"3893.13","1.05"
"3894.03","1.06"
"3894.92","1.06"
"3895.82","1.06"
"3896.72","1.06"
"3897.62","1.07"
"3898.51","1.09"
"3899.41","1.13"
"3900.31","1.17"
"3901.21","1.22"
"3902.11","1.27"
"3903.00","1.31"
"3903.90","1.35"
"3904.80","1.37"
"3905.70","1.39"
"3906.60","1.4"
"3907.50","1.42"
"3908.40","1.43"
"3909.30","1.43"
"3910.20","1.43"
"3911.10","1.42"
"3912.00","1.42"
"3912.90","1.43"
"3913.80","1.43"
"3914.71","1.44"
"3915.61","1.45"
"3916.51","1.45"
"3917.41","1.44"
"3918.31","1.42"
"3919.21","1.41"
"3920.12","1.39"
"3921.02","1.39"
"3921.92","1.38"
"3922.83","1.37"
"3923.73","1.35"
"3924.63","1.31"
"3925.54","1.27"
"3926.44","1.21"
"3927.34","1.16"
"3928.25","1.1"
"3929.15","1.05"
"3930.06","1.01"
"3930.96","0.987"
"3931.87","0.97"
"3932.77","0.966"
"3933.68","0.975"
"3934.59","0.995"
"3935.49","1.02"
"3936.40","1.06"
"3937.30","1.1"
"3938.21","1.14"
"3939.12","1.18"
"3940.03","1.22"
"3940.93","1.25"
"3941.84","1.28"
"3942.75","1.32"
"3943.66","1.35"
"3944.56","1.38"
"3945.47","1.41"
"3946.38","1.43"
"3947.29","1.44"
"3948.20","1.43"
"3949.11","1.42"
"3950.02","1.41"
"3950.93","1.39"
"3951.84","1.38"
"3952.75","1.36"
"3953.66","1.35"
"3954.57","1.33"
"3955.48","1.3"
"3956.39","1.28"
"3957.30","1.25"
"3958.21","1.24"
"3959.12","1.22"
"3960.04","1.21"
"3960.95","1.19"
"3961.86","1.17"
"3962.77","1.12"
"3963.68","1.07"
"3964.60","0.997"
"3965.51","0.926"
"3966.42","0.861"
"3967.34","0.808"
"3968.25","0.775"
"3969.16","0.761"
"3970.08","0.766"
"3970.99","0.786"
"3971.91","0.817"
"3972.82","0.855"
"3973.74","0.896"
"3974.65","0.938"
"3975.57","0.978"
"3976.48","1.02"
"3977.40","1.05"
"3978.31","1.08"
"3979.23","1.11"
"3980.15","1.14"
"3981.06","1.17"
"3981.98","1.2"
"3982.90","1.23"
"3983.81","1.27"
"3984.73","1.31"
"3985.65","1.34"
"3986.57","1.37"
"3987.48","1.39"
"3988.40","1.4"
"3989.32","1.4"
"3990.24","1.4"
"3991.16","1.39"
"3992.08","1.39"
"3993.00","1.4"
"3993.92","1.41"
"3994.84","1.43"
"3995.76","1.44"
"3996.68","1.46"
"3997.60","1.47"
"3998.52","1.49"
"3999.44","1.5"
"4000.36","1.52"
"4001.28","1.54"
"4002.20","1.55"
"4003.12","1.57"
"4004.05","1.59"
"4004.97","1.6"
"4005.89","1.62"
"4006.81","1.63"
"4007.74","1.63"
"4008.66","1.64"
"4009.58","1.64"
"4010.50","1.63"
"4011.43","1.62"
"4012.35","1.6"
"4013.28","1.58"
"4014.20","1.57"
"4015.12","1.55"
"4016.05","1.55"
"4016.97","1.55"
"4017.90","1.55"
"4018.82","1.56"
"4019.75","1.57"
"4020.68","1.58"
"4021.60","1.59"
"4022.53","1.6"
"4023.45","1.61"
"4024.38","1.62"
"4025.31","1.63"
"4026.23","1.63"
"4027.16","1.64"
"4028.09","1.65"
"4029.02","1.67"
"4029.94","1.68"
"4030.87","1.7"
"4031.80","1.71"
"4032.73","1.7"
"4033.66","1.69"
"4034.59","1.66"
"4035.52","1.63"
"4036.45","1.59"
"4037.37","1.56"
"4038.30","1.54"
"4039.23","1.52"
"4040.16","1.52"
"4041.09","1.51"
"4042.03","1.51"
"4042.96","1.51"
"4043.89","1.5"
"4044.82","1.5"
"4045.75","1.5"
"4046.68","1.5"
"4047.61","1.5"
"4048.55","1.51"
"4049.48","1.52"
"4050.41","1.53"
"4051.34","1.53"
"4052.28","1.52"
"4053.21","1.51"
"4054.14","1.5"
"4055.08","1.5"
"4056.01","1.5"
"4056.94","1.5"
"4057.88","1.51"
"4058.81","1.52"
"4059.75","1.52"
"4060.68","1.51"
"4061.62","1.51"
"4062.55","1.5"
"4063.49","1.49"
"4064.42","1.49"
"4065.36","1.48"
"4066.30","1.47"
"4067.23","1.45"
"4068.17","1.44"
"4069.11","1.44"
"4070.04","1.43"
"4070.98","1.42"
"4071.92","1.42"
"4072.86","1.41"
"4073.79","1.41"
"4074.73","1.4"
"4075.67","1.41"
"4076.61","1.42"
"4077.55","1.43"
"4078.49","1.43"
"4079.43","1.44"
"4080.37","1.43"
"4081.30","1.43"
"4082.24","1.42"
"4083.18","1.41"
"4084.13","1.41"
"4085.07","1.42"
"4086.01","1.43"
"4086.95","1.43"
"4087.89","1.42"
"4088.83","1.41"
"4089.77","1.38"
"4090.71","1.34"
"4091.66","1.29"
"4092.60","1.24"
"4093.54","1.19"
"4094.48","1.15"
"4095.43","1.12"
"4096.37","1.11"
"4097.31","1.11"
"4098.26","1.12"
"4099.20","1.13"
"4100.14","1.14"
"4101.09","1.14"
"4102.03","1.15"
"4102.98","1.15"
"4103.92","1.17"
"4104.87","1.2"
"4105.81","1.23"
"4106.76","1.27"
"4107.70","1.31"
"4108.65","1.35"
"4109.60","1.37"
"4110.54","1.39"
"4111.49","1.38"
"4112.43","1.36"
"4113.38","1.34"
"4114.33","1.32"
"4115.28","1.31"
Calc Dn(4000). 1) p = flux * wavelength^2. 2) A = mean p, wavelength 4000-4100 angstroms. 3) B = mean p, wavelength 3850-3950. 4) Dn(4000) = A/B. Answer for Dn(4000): 1.3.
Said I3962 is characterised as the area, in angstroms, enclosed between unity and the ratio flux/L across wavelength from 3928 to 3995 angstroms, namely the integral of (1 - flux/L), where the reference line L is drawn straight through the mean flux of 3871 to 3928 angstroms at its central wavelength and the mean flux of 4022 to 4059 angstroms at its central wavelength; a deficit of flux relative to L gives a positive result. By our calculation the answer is 9.9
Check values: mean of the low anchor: 1.23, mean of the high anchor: 1.57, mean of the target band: 1.17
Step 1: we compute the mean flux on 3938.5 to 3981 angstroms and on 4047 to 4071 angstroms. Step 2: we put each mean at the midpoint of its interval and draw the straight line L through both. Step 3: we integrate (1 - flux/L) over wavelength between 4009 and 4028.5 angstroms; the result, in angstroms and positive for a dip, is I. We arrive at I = -3.48 angstroms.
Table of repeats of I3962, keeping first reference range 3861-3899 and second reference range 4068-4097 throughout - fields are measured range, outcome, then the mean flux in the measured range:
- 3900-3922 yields -3.71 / 1.39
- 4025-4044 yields -4.18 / 1.61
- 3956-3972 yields 2.91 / 1.02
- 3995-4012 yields -3.64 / 1.56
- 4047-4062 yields -1.92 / 1.51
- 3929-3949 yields 0.52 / 1.19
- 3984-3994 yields -0.84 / 1.38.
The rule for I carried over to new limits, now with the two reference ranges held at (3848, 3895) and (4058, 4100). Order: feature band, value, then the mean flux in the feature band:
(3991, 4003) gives -1.5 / 1.47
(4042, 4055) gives -1.5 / 1.51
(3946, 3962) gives -0.7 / 1.32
